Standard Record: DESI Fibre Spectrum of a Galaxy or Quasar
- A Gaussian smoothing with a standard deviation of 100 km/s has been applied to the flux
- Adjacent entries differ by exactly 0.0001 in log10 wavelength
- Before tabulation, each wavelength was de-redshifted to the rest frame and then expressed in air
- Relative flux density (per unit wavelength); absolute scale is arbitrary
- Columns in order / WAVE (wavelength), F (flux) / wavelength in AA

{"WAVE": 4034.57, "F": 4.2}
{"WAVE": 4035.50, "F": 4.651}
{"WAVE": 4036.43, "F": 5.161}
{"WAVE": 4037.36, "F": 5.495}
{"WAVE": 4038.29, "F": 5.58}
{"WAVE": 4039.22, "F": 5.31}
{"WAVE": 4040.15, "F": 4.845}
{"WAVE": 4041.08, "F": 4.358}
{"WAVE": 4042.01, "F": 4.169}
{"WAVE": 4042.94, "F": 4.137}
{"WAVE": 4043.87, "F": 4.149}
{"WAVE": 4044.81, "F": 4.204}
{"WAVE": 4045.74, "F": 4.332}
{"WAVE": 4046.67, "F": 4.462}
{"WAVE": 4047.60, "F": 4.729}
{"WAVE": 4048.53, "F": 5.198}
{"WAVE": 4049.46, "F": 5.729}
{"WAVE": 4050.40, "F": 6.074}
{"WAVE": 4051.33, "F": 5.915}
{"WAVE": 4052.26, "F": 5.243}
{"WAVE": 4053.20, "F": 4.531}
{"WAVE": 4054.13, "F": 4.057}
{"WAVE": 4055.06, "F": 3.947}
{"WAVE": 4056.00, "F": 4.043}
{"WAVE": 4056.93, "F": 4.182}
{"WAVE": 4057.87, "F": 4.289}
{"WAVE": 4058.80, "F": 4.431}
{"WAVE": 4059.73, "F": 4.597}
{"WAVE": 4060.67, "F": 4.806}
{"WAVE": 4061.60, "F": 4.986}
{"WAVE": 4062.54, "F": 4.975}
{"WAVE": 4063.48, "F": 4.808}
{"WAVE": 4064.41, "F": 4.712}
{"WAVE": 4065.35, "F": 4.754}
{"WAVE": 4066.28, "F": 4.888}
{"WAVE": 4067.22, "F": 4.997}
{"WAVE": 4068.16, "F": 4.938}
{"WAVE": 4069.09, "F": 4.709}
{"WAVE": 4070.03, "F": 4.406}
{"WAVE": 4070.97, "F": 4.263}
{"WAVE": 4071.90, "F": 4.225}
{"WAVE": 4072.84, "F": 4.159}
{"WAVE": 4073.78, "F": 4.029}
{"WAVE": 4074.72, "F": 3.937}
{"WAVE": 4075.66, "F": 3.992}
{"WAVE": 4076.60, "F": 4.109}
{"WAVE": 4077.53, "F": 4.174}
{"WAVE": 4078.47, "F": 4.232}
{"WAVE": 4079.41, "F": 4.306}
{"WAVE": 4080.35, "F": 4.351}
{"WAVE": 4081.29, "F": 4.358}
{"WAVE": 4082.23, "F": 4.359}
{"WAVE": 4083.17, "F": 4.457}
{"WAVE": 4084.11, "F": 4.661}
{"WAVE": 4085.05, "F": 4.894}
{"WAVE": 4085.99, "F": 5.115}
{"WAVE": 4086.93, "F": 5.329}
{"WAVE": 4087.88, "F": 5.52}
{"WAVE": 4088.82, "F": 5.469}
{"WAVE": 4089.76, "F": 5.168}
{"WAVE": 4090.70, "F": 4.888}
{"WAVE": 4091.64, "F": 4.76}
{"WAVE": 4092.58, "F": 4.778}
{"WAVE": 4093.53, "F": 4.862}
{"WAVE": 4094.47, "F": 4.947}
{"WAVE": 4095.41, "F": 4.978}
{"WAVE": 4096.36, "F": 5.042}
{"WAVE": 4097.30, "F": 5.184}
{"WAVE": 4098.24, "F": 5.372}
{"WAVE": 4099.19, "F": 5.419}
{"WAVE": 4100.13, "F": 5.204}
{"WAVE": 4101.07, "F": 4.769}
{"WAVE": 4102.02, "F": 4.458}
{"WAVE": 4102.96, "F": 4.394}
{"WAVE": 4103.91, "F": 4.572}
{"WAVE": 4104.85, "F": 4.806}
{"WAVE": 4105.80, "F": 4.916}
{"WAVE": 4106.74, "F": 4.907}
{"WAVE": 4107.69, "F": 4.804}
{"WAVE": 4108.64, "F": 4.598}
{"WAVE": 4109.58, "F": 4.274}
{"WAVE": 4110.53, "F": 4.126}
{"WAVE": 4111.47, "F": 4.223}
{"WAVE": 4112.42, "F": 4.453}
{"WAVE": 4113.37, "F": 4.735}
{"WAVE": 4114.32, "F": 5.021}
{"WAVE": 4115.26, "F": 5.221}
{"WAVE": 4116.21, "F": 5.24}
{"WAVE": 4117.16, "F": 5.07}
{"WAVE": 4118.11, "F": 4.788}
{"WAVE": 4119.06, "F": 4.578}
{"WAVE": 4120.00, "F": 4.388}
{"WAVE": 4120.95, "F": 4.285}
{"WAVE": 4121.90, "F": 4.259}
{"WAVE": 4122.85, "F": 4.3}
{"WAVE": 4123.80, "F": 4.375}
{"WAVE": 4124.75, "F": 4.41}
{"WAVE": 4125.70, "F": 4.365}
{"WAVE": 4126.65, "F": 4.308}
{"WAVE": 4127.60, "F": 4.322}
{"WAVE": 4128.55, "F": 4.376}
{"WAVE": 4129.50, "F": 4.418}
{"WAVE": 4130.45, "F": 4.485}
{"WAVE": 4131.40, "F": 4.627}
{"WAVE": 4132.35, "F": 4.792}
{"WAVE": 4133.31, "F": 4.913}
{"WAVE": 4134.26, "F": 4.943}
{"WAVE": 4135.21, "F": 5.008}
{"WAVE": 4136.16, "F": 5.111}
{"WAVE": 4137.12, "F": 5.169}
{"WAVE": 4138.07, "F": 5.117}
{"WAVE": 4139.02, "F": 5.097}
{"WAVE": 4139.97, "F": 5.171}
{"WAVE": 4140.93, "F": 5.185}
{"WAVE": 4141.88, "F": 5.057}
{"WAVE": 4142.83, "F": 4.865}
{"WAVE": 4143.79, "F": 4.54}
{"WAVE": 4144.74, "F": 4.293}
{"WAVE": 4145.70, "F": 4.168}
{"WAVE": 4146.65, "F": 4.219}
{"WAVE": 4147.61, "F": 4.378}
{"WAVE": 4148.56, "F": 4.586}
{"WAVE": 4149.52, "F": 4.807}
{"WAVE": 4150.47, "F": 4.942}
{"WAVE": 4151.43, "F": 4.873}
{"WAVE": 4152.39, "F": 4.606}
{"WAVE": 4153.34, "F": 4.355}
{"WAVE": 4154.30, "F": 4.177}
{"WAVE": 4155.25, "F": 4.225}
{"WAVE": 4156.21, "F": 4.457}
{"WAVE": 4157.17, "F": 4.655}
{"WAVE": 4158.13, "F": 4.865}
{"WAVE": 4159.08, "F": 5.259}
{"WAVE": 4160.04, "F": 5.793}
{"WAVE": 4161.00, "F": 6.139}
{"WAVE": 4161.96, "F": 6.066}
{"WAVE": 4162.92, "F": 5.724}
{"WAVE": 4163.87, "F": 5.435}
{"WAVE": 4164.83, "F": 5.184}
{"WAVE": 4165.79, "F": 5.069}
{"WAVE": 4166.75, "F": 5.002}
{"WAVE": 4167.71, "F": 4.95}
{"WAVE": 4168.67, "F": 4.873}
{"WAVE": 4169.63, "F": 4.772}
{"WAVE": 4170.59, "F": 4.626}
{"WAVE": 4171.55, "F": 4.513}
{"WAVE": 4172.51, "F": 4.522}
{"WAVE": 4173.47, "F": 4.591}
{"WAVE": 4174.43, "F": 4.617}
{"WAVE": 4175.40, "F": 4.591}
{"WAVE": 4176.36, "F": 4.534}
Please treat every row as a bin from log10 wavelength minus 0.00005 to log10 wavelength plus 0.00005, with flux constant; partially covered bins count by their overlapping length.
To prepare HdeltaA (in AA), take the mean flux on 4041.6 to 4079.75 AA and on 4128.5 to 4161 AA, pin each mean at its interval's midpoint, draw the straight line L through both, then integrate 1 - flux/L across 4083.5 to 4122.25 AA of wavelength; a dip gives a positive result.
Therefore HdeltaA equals -1.5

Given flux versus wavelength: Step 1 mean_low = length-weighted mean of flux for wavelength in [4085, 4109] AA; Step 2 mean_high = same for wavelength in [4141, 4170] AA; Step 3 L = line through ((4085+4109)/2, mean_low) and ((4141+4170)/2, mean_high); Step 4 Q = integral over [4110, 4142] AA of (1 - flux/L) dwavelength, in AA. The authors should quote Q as 1.47 AA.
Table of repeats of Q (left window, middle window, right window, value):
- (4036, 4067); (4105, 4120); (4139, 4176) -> 0.28 AA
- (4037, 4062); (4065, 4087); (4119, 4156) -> 1.07 AA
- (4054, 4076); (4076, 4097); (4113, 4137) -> -1.02 AA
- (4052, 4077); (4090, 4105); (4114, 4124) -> -0.99 AA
